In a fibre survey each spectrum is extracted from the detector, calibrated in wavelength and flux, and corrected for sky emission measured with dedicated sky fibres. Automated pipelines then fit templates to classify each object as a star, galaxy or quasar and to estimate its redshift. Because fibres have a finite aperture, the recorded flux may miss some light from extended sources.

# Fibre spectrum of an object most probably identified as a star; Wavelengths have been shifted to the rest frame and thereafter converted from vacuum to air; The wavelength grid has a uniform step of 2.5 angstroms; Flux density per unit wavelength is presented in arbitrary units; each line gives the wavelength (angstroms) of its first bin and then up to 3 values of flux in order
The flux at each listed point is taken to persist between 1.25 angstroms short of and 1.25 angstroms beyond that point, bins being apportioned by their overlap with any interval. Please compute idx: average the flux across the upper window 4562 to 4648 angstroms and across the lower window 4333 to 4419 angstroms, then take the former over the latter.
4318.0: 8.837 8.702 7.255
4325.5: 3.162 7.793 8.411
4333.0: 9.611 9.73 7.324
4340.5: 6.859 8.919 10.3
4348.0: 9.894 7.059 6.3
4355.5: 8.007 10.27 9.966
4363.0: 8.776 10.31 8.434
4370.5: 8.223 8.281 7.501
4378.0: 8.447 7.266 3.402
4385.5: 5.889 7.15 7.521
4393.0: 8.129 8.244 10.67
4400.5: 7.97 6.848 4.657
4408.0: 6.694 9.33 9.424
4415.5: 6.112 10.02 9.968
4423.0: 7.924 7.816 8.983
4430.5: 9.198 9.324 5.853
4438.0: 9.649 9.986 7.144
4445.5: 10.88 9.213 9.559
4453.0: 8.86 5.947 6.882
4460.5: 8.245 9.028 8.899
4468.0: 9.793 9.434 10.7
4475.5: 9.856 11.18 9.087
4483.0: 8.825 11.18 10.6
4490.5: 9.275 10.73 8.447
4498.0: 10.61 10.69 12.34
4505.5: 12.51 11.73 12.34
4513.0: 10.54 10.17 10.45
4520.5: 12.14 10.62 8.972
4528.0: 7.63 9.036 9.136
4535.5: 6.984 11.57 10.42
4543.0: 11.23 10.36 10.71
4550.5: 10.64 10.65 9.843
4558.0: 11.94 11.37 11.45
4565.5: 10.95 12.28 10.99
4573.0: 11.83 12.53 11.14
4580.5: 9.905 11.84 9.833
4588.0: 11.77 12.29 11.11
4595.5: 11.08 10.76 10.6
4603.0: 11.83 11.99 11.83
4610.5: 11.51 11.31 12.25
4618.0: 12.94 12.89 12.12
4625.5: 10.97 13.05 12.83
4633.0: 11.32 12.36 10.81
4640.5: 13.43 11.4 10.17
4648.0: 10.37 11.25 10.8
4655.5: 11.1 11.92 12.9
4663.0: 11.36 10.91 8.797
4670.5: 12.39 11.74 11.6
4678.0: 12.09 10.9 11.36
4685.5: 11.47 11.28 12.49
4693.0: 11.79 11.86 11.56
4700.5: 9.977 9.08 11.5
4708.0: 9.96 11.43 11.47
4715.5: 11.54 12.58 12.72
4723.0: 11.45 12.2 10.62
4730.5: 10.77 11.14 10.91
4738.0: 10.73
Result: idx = 1.44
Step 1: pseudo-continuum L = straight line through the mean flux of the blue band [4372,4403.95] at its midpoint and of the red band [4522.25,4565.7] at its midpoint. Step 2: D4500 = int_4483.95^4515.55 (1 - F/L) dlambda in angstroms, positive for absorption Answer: -4.9 angstroms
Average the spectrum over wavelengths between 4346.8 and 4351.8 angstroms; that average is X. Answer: 8.44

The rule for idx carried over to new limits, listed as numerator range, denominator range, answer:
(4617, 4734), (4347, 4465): 1.40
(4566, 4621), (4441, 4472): 1.33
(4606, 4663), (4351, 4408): 1.51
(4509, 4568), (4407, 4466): 1.22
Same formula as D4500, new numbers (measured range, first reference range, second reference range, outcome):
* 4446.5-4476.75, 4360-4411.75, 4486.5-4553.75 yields 1.2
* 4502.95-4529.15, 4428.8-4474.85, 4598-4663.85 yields -2.5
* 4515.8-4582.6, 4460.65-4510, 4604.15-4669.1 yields 1.6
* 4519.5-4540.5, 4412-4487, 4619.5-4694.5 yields 0.9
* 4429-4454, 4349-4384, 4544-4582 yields 0.7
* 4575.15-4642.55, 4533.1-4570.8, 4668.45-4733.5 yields -4.5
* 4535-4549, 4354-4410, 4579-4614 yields 0.0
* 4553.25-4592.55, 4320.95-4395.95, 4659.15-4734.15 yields -4.6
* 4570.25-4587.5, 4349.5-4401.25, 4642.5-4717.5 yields -1.8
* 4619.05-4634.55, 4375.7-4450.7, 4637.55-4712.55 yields -2.2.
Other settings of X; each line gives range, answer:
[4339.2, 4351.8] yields 8.59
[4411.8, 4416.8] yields 7.77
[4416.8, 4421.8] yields 9.97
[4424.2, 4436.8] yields 8.24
